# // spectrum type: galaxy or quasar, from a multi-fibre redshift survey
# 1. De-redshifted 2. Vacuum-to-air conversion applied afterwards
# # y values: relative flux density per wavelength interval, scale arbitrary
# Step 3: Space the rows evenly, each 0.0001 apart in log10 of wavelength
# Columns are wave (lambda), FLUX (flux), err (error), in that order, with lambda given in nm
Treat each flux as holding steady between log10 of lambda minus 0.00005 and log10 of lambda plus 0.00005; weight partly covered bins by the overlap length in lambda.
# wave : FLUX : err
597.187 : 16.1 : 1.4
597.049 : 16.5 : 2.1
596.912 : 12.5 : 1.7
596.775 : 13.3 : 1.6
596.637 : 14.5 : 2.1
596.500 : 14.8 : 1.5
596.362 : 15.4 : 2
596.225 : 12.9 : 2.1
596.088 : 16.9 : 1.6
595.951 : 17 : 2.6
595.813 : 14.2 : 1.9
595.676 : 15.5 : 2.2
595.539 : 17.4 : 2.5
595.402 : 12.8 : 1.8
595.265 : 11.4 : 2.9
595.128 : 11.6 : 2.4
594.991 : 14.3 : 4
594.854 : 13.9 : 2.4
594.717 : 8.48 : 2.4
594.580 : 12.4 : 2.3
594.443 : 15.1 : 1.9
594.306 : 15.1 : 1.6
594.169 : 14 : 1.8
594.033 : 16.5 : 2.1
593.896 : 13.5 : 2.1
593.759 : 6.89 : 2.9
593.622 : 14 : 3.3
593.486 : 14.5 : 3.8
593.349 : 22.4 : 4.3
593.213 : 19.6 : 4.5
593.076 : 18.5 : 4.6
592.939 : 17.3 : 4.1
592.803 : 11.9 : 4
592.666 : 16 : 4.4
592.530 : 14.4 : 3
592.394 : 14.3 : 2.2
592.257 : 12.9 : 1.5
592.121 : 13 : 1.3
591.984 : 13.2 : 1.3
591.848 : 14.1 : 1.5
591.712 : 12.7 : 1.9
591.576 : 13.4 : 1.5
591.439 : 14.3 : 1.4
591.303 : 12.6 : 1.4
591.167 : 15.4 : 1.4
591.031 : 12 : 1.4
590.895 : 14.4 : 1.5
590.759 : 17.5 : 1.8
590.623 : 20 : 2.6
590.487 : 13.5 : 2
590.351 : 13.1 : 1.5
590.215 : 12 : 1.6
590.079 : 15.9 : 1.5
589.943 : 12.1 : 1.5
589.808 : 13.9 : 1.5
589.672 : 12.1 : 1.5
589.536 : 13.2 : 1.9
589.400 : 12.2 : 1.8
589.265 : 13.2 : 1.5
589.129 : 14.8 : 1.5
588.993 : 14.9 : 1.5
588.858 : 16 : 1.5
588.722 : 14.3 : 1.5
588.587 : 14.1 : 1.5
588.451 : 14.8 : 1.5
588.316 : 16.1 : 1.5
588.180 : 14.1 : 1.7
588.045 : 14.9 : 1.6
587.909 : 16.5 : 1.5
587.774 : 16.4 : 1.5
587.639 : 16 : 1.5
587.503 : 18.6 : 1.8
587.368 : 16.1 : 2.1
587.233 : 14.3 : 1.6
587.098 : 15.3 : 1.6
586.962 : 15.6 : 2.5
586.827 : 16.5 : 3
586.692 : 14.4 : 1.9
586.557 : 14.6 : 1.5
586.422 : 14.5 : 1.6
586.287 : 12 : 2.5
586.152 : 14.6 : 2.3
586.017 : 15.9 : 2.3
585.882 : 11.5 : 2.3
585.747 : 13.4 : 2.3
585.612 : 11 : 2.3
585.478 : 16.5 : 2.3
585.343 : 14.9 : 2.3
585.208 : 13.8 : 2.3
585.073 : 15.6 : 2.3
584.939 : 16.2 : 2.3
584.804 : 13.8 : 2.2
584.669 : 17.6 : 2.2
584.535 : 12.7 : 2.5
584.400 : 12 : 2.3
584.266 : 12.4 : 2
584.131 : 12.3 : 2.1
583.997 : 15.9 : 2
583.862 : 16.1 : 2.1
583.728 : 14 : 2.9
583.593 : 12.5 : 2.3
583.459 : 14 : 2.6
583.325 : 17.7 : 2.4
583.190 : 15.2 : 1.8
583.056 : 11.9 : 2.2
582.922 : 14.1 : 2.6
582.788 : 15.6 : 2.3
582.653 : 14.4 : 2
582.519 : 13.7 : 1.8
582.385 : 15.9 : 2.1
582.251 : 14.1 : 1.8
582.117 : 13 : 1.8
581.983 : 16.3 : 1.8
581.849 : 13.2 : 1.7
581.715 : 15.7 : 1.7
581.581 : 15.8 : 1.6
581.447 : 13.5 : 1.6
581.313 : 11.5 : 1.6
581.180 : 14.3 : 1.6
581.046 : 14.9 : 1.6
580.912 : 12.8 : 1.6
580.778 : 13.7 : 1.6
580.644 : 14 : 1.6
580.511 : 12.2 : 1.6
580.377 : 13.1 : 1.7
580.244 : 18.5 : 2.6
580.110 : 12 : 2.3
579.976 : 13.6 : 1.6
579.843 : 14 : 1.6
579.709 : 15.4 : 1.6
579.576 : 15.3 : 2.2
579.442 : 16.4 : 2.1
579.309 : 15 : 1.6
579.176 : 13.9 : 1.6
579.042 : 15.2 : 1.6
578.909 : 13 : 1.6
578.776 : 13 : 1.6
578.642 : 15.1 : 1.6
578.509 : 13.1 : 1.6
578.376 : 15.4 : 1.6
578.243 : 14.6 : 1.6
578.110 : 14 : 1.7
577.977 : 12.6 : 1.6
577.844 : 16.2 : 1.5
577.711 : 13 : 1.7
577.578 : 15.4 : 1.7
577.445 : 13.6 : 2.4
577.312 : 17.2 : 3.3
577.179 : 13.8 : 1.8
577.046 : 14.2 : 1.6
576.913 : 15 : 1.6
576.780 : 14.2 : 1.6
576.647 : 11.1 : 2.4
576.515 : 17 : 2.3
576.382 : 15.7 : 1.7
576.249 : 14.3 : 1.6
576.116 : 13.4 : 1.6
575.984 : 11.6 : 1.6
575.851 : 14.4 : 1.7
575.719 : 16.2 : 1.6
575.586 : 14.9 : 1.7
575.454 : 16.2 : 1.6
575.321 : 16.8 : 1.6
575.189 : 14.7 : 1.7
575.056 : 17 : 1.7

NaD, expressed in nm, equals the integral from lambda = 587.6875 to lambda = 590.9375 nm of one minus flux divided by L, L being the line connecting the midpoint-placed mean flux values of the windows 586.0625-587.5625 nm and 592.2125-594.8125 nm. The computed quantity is 0.08 nm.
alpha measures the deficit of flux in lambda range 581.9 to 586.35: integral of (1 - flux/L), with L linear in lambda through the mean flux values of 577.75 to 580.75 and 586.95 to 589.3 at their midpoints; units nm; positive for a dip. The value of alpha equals 0.187 nm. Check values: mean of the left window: 14.3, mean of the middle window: 14.3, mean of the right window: 15.4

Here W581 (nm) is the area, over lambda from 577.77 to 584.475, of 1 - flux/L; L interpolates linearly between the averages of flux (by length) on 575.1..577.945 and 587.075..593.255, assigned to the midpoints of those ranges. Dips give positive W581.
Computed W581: 0.21 nm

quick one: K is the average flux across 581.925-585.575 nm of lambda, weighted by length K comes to 14.5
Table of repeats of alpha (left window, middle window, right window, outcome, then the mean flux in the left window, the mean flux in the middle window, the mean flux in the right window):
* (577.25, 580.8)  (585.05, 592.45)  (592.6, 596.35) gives 0.06 nm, 14.4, 14.4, 14.6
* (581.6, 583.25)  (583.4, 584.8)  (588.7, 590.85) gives 0.05 nm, 14.5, 13.9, 14.3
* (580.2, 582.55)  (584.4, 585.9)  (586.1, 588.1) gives 0.07 nm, 14.2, 14.3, 15.4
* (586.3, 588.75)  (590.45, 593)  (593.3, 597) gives 0.05 nm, 15.3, 14.4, 14.1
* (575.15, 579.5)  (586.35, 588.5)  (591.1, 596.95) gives -0.17 nm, 14.5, 15.5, 14.3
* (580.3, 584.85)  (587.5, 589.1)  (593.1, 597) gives -0.13 nm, 14.1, 15.4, 14.4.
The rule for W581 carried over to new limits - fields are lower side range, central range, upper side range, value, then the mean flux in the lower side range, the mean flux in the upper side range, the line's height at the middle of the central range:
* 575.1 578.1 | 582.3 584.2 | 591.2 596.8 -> -0.001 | 14.6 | 14.3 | 14.5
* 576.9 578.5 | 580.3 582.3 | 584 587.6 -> 0.085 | 14.5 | 14.5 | 14.5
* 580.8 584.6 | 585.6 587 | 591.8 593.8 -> 0.033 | 14.1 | 15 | 14.4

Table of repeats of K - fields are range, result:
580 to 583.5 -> 14.3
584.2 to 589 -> 14.8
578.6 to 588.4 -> 14.5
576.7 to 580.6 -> 14.4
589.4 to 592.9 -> 13.9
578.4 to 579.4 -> 14.2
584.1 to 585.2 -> 14.1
